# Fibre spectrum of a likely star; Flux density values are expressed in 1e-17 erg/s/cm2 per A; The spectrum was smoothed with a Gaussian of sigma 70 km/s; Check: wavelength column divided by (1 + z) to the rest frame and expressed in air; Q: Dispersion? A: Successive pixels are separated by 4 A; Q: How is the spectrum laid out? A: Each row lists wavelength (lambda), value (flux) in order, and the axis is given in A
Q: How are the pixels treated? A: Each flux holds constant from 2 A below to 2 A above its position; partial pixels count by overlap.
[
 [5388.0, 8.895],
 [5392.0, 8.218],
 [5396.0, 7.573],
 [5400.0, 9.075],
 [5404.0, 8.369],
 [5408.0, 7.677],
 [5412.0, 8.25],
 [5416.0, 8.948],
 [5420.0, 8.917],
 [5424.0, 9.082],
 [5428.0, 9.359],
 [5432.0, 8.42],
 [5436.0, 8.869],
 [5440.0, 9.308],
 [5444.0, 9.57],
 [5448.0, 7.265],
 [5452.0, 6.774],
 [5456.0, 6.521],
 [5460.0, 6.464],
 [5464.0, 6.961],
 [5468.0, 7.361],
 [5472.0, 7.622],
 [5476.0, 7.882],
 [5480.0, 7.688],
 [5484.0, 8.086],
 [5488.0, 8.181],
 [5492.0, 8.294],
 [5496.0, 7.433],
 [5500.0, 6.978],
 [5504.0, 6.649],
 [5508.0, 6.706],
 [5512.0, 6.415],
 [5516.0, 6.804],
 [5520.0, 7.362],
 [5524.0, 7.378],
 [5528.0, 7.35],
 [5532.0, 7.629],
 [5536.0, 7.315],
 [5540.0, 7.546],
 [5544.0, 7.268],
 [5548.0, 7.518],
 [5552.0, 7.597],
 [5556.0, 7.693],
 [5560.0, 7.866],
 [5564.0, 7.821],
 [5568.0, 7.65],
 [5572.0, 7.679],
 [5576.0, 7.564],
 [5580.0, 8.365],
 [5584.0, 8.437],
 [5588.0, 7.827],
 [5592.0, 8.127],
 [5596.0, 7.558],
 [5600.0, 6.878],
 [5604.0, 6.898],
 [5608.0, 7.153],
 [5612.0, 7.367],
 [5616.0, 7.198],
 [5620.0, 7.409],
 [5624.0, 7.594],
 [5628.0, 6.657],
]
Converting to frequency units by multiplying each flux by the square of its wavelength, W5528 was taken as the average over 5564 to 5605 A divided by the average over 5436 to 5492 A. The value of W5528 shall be 1.0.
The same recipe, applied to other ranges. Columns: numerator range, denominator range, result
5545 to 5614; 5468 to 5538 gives 1.06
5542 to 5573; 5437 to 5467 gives 1.05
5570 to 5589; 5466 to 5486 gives 1.07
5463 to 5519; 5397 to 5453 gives 0.88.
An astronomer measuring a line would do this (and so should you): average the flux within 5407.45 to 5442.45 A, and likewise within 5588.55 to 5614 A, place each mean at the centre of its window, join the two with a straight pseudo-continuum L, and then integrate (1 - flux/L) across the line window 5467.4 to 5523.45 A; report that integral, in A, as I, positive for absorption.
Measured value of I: 5.76 A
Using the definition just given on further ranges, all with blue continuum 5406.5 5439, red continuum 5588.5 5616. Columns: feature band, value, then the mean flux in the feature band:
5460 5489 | 2.6 A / 7.58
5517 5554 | 2.0 A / 7.42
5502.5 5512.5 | 1.8 A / 6.61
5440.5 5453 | 0.6 A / 8.13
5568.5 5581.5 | -0.5 A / 7.82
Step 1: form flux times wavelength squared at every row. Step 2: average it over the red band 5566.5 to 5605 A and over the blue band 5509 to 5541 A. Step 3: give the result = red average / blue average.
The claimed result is 1.1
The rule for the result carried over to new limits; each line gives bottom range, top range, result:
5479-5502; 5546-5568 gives 1.01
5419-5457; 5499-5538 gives 0.86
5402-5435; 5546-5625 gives 0.94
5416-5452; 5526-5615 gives 0.91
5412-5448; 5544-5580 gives 0.91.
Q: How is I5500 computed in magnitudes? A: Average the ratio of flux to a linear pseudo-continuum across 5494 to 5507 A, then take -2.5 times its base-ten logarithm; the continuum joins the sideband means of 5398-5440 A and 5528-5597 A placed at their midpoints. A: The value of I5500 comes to 0.17 mag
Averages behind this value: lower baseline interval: 8.73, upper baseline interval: 7.72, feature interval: 7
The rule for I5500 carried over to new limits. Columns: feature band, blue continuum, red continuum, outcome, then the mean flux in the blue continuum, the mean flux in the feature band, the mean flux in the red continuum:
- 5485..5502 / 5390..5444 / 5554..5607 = 0.06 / 8.66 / 7.74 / 7.71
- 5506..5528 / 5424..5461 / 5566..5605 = 0.14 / 8.16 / 6.97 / 7.72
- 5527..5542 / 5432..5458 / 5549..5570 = 0.05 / 8.08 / 7.47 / 7.72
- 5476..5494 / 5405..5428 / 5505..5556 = -0.03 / 8.63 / 8.04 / 7.25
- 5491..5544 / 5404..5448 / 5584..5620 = 0.12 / 8.75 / 7.2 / 7.44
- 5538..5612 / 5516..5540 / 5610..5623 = -0.04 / 7.37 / 7.63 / 7.35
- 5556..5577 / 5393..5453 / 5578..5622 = 0.00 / 8.52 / 7.72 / 7.57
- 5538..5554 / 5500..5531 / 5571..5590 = 0.00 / 6.98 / 7.48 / 7.99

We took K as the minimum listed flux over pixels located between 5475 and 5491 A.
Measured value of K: 7.688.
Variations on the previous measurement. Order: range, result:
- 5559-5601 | 6.878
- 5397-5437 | 7.677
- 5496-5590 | 6.415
